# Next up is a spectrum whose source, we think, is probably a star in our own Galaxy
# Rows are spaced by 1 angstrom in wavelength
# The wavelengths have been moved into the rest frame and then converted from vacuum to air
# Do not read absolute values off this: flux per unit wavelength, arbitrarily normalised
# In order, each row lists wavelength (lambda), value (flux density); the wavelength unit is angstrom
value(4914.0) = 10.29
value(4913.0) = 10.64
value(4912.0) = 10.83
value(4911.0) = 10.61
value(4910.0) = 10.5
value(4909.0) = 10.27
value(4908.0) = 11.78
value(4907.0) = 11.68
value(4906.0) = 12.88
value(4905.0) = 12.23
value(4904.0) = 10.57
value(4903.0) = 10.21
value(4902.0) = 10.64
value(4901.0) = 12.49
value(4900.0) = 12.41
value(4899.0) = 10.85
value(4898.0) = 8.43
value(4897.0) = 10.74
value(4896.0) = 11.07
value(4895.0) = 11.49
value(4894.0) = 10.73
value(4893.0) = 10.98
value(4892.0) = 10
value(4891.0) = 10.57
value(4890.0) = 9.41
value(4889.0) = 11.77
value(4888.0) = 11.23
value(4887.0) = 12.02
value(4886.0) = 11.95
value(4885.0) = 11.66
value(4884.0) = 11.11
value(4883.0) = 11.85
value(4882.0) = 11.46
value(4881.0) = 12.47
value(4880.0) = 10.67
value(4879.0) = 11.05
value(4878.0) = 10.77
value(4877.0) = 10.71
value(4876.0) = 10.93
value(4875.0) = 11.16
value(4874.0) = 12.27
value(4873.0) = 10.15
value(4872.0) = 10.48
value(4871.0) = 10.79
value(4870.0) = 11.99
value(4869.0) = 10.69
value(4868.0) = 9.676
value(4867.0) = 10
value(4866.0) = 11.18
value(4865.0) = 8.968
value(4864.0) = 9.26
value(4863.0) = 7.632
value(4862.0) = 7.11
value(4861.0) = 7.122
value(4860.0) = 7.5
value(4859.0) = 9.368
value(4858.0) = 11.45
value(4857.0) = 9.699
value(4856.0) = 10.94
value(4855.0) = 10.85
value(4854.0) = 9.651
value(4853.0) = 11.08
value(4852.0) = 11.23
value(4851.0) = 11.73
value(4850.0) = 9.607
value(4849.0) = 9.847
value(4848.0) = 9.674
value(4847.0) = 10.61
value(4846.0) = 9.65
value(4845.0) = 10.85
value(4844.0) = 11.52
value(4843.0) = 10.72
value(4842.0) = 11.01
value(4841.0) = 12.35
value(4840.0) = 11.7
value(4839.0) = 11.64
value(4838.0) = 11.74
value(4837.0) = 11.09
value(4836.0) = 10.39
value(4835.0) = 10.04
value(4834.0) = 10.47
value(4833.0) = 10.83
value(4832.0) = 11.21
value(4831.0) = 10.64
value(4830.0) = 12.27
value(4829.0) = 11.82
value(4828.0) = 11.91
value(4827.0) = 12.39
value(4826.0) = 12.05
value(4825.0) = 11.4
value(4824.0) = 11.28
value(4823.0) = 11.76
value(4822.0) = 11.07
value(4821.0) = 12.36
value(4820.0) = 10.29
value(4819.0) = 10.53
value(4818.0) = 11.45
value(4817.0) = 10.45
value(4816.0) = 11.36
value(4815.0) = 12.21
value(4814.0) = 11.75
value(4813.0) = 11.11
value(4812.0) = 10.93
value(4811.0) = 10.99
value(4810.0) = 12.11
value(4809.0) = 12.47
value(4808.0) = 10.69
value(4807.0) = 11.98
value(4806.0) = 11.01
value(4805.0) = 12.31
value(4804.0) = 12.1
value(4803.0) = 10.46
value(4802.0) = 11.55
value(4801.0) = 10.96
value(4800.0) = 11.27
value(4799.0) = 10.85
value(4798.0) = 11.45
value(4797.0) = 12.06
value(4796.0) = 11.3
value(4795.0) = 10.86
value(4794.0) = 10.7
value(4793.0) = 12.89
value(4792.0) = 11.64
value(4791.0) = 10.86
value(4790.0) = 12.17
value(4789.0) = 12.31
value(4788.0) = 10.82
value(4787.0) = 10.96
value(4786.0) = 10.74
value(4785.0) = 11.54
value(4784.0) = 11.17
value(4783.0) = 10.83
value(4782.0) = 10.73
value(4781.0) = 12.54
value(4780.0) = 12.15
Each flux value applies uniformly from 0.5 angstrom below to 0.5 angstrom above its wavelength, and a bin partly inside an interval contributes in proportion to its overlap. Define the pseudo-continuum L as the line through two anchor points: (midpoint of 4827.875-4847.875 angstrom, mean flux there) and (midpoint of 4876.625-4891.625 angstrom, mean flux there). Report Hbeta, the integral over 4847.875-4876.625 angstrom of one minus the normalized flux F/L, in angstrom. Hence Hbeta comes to 2.8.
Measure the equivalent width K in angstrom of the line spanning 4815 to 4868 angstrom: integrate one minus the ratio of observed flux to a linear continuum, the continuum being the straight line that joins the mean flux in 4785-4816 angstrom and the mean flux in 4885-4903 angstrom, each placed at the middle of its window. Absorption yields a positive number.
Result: 2.9 angstrom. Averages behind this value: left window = 11.5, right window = 11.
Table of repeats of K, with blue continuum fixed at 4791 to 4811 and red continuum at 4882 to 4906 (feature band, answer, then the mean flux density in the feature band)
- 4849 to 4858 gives 0.5 angstrom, 10.6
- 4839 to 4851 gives 0.6 angstrom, 10.8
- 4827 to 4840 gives 0.1 angstrom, 11.2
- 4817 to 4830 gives -0.1 angstrom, 11.5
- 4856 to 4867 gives 2.1 angstrom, 9.07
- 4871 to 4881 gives 0.2 angstrom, 11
